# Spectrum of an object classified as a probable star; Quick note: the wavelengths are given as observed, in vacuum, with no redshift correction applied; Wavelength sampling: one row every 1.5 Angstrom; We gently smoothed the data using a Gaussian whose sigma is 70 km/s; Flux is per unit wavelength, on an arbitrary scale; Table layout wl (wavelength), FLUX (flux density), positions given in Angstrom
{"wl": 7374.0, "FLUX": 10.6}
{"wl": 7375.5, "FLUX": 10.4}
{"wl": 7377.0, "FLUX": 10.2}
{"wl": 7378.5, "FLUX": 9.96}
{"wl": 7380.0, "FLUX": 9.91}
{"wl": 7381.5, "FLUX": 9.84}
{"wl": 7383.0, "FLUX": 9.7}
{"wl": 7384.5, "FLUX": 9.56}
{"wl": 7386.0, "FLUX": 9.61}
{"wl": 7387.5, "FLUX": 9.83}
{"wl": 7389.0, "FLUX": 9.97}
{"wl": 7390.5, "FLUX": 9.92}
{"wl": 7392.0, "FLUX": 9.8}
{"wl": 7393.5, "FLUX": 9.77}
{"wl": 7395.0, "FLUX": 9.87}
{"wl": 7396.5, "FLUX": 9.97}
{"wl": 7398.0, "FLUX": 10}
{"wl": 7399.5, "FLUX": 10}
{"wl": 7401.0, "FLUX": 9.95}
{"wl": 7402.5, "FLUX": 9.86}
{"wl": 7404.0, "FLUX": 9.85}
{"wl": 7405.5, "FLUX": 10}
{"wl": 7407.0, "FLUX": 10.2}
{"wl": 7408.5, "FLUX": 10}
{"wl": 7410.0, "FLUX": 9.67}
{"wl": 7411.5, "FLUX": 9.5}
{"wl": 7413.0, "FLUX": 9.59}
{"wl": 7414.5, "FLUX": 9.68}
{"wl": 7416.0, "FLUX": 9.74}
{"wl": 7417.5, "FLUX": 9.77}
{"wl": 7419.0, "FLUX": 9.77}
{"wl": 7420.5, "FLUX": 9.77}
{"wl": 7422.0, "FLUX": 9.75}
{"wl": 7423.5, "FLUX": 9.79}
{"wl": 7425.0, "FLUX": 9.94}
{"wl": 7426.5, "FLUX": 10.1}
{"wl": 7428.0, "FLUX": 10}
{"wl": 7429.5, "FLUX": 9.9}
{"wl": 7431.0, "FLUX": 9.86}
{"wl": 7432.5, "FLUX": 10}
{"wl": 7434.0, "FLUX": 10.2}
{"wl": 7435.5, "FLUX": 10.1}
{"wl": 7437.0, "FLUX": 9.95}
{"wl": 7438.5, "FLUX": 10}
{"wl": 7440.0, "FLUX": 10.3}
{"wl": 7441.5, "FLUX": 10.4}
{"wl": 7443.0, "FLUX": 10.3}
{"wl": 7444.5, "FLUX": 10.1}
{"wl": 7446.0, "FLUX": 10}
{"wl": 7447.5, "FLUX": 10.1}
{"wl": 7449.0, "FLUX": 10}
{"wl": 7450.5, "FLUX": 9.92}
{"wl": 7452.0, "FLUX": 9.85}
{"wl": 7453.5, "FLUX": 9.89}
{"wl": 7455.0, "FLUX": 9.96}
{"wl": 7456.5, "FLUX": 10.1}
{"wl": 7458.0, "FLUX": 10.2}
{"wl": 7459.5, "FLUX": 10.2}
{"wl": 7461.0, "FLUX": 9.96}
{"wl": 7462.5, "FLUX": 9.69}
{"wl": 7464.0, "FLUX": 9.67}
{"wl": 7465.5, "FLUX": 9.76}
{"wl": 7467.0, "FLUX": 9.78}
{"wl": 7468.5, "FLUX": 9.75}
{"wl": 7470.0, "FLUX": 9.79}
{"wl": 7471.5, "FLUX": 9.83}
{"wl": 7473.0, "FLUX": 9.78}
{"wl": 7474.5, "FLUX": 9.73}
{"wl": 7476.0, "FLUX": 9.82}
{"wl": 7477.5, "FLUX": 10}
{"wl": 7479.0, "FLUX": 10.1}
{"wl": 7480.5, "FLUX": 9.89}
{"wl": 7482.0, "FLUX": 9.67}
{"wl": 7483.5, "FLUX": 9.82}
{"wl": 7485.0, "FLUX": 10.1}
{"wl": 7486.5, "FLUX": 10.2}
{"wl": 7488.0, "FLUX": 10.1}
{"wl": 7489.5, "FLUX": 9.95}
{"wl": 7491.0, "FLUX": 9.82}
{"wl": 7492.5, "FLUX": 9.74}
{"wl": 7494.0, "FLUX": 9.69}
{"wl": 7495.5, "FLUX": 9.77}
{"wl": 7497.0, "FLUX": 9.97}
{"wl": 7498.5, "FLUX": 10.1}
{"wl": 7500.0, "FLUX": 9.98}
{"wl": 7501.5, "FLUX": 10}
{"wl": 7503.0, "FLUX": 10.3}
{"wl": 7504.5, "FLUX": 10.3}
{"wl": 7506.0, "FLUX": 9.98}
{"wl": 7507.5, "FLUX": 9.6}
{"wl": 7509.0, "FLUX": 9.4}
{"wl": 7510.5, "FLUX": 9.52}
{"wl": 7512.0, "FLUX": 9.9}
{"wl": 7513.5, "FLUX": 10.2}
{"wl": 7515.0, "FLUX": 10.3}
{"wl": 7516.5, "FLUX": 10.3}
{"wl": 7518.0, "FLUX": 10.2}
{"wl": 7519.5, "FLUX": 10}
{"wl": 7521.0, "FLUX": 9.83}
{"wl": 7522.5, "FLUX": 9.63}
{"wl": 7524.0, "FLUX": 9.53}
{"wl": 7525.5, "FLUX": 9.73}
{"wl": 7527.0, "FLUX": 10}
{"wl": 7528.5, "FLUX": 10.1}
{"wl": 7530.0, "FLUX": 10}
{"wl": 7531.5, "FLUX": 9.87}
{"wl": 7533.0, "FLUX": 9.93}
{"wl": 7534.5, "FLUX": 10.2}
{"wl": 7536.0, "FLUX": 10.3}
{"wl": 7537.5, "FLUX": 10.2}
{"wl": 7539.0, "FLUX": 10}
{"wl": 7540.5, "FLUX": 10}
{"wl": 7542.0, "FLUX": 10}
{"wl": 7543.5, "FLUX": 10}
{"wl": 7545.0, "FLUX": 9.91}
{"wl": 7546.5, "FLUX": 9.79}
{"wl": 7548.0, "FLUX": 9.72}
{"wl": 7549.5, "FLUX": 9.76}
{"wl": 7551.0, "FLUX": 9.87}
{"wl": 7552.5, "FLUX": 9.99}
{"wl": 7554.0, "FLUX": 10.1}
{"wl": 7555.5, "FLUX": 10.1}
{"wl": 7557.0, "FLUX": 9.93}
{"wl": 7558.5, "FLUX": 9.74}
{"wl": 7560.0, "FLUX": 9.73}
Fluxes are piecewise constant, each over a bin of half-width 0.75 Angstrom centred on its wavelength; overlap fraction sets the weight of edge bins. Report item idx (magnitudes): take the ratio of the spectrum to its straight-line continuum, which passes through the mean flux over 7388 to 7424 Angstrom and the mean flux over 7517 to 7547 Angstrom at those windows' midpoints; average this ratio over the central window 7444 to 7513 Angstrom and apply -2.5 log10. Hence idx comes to 0.000 mag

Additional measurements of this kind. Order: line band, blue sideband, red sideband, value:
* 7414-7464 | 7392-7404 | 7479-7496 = -0.008 mag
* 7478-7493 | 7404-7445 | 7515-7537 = 0.003 mag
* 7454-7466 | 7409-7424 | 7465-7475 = -0.020 mag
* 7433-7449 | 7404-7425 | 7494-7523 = -0.032 mag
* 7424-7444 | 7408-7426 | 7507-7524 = -0.033 mag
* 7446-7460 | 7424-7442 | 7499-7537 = 0.001 mag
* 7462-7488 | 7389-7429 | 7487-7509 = 0.007 mag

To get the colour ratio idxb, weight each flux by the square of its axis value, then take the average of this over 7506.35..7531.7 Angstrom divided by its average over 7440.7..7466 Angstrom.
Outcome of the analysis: 1.01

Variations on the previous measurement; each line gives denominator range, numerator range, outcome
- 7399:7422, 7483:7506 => 1.04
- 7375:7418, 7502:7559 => 1.05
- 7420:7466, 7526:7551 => 1.02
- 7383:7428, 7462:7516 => 1.03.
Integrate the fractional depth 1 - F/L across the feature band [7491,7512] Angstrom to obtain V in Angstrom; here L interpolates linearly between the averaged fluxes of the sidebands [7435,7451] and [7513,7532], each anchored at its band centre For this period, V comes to 0.29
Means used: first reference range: 10.1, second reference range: 9.97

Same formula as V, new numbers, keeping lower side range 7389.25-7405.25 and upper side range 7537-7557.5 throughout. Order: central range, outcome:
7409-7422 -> 0.28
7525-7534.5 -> -0.02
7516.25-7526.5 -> 0.08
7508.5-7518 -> -0.03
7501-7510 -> 0.02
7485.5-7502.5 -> -0.02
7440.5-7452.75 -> -0.21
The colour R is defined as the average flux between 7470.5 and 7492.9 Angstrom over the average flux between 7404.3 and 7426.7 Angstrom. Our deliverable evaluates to 1.0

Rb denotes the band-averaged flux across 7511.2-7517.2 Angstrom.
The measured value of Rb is 10.2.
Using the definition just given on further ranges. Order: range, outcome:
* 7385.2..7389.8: 9.8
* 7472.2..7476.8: 9.78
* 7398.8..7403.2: 9.94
